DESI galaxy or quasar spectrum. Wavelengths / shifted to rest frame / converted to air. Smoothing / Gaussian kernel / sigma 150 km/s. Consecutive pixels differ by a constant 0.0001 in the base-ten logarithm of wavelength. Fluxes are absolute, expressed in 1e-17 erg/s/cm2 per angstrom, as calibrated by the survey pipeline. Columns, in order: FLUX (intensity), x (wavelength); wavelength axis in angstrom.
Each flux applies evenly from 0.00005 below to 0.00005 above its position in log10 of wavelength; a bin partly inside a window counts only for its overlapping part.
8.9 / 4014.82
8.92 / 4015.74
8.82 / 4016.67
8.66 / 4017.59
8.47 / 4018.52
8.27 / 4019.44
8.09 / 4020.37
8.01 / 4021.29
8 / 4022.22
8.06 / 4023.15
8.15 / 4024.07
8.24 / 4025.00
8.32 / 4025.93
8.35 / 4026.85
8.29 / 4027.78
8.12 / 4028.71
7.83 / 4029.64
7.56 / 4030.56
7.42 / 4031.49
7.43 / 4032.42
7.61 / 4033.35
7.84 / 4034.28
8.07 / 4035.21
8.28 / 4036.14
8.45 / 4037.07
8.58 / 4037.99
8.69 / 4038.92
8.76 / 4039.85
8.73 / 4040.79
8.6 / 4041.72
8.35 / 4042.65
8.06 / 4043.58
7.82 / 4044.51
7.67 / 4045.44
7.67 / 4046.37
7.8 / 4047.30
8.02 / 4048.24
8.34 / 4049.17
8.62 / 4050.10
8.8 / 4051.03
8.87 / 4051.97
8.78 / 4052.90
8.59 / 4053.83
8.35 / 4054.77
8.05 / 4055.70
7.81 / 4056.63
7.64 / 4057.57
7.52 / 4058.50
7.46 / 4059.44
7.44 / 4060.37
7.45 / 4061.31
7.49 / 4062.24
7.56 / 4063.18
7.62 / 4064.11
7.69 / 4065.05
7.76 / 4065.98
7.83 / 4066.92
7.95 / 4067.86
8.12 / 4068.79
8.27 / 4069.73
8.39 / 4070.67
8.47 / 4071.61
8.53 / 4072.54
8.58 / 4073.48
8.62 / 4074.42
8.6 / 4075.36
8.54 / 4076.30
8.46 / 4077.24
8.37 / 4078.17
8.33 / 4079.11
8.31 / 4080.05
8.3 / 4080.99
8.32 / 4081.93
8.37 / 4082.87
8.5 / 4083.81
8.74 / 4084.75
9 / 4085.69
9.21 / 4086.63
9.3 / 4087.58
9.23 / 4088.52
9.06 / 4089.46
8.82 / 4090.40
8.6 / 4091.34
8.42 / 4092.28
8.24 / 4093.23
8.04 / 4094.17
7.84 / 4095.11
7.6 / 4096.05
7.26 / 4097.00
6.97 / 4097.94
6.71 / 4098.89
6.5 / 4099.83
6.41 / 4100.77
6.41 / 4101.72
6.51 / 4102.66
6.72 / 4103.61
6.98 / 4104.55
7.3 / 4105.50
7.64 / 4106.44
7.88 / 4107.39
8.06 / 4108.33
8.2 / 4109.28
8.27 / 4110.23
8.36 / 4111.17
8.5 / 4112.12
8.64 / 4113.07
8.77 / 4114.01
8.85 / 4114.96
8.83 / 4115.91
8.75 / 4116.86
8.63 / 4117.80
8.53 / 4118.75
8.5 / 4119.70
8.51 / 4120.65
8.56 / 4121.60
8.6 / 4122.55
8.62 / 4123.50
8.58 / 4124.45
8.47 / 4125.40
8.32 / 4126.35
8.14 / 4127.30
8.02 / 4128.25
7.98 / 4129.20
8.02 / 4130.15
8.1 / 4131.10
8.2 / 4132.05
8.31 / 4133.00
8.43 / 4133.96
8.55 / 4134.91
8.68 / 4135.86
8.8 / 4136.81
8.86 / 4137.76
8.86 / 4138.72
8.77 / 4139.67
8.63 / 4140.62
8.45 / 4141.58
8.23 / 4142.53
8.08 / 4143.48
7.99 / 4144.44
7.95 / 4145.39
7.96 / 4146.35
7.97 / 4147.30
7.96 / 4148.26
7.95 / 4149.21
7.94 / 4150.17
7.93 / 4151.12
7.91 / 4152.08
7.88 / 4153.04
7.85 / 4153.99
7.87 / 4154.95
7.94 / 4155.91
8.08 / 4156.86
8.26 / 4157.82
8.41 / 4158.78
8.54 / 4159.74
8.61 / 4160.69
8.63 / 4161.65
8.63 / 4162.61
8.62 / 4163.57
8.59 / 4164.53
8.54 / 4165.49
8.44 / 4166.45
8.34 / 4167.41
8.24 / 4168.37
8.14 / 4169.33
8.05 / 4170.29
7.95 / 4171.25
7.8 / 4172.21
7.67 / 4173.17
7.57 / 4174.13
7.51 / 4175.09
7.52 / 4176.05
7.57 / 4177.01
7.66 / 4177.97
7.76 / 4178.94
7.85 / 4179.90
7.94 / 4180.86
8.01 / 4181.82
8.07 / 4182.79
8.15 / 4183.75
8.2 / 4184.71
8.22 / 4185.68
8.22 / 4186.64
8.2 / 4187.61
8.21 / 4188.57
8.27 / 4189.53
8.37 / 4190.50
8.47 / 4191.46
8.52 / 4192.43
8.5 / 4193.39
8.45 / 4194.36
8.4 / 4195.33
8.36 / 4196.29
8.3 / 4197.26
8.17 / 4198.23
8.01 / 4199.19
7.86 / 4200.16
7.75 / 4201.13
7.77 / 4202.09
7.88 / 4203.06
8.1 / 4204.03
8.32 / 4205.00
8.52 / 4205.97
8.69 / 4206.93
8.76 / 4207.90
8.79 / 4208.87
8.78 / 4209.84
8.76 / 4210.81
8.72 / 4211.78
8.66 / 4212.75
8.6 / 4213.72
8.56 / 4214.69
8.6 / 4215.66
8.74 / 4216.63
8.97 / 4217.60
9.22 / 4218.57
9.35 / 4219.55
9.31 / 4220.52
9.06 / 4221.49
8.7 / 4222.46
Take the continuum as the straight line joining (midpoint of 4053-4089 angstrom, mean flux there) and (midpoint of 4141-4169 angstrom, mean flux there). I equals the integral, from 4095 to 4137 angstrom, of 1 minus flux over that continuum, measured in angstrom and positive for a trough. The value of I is 1.1 angstrom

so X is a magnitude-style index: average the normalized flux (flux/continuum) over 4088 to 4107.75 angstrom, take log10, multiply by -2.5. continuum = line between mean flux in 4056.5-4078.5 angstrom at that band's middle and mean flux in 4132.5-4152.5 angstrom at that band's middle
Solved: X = 0.07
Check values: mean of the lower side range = 8.01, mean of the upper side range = 8.3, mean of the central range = 7.58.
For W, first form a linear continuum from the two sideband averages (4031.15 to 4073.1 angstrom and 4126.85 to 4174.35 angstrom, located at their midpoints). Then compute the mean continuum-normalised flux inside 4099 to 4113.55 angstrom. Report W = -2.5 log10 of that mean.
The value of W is 0.09 mag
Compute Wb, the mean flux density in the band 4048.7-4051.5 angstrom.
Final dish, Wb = 8.6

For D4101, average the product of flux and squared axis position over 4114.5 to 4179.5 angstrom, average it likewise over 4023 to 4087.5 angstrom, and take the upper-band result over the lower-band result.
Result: 1.1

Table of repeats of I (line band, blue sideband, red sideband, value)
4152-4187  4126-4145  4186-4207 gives 0.88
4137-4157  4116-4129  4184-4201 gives 0.59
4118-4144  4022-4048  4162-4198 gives -0.99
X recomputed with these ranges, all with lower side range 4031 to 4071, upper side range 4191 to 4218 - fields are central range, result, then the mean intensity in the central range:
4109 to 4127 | -0.04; 8.55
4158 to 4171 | -0.01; 8.43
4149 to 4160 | 0.04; 8.03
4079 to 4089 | -0.07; 8.7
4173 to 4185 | 0.07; 7.81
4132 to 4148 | -0.02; 8.39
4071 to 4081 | -0.05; 8.47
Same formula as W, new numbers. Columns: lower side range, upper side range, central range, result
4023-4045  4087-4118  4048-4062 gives 0.00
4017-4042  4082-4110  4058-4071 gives 0.04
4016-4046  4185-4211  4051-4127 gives 0.01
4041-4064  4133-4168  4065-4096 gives -0.04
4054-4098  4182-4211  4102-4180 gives 0.01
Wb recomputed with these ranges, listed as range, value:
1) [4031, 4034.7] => 7.56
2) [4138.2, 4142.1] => 8.67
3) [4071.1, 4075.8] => 8.56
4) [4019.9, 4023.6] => 8.03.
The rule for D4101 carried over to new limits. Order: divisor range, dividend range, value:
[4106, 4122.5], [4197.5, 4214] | 1.03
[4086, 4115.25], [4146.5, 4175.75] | 1.06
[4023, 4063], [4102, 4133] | 1.05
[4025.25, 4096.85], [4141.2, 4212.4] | 1.05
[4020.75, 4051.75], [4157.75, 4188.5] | 1.07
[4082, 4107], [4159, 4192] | 1.08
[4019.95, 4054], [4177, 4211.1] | 1.08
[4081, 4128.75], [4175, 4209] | 1.04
